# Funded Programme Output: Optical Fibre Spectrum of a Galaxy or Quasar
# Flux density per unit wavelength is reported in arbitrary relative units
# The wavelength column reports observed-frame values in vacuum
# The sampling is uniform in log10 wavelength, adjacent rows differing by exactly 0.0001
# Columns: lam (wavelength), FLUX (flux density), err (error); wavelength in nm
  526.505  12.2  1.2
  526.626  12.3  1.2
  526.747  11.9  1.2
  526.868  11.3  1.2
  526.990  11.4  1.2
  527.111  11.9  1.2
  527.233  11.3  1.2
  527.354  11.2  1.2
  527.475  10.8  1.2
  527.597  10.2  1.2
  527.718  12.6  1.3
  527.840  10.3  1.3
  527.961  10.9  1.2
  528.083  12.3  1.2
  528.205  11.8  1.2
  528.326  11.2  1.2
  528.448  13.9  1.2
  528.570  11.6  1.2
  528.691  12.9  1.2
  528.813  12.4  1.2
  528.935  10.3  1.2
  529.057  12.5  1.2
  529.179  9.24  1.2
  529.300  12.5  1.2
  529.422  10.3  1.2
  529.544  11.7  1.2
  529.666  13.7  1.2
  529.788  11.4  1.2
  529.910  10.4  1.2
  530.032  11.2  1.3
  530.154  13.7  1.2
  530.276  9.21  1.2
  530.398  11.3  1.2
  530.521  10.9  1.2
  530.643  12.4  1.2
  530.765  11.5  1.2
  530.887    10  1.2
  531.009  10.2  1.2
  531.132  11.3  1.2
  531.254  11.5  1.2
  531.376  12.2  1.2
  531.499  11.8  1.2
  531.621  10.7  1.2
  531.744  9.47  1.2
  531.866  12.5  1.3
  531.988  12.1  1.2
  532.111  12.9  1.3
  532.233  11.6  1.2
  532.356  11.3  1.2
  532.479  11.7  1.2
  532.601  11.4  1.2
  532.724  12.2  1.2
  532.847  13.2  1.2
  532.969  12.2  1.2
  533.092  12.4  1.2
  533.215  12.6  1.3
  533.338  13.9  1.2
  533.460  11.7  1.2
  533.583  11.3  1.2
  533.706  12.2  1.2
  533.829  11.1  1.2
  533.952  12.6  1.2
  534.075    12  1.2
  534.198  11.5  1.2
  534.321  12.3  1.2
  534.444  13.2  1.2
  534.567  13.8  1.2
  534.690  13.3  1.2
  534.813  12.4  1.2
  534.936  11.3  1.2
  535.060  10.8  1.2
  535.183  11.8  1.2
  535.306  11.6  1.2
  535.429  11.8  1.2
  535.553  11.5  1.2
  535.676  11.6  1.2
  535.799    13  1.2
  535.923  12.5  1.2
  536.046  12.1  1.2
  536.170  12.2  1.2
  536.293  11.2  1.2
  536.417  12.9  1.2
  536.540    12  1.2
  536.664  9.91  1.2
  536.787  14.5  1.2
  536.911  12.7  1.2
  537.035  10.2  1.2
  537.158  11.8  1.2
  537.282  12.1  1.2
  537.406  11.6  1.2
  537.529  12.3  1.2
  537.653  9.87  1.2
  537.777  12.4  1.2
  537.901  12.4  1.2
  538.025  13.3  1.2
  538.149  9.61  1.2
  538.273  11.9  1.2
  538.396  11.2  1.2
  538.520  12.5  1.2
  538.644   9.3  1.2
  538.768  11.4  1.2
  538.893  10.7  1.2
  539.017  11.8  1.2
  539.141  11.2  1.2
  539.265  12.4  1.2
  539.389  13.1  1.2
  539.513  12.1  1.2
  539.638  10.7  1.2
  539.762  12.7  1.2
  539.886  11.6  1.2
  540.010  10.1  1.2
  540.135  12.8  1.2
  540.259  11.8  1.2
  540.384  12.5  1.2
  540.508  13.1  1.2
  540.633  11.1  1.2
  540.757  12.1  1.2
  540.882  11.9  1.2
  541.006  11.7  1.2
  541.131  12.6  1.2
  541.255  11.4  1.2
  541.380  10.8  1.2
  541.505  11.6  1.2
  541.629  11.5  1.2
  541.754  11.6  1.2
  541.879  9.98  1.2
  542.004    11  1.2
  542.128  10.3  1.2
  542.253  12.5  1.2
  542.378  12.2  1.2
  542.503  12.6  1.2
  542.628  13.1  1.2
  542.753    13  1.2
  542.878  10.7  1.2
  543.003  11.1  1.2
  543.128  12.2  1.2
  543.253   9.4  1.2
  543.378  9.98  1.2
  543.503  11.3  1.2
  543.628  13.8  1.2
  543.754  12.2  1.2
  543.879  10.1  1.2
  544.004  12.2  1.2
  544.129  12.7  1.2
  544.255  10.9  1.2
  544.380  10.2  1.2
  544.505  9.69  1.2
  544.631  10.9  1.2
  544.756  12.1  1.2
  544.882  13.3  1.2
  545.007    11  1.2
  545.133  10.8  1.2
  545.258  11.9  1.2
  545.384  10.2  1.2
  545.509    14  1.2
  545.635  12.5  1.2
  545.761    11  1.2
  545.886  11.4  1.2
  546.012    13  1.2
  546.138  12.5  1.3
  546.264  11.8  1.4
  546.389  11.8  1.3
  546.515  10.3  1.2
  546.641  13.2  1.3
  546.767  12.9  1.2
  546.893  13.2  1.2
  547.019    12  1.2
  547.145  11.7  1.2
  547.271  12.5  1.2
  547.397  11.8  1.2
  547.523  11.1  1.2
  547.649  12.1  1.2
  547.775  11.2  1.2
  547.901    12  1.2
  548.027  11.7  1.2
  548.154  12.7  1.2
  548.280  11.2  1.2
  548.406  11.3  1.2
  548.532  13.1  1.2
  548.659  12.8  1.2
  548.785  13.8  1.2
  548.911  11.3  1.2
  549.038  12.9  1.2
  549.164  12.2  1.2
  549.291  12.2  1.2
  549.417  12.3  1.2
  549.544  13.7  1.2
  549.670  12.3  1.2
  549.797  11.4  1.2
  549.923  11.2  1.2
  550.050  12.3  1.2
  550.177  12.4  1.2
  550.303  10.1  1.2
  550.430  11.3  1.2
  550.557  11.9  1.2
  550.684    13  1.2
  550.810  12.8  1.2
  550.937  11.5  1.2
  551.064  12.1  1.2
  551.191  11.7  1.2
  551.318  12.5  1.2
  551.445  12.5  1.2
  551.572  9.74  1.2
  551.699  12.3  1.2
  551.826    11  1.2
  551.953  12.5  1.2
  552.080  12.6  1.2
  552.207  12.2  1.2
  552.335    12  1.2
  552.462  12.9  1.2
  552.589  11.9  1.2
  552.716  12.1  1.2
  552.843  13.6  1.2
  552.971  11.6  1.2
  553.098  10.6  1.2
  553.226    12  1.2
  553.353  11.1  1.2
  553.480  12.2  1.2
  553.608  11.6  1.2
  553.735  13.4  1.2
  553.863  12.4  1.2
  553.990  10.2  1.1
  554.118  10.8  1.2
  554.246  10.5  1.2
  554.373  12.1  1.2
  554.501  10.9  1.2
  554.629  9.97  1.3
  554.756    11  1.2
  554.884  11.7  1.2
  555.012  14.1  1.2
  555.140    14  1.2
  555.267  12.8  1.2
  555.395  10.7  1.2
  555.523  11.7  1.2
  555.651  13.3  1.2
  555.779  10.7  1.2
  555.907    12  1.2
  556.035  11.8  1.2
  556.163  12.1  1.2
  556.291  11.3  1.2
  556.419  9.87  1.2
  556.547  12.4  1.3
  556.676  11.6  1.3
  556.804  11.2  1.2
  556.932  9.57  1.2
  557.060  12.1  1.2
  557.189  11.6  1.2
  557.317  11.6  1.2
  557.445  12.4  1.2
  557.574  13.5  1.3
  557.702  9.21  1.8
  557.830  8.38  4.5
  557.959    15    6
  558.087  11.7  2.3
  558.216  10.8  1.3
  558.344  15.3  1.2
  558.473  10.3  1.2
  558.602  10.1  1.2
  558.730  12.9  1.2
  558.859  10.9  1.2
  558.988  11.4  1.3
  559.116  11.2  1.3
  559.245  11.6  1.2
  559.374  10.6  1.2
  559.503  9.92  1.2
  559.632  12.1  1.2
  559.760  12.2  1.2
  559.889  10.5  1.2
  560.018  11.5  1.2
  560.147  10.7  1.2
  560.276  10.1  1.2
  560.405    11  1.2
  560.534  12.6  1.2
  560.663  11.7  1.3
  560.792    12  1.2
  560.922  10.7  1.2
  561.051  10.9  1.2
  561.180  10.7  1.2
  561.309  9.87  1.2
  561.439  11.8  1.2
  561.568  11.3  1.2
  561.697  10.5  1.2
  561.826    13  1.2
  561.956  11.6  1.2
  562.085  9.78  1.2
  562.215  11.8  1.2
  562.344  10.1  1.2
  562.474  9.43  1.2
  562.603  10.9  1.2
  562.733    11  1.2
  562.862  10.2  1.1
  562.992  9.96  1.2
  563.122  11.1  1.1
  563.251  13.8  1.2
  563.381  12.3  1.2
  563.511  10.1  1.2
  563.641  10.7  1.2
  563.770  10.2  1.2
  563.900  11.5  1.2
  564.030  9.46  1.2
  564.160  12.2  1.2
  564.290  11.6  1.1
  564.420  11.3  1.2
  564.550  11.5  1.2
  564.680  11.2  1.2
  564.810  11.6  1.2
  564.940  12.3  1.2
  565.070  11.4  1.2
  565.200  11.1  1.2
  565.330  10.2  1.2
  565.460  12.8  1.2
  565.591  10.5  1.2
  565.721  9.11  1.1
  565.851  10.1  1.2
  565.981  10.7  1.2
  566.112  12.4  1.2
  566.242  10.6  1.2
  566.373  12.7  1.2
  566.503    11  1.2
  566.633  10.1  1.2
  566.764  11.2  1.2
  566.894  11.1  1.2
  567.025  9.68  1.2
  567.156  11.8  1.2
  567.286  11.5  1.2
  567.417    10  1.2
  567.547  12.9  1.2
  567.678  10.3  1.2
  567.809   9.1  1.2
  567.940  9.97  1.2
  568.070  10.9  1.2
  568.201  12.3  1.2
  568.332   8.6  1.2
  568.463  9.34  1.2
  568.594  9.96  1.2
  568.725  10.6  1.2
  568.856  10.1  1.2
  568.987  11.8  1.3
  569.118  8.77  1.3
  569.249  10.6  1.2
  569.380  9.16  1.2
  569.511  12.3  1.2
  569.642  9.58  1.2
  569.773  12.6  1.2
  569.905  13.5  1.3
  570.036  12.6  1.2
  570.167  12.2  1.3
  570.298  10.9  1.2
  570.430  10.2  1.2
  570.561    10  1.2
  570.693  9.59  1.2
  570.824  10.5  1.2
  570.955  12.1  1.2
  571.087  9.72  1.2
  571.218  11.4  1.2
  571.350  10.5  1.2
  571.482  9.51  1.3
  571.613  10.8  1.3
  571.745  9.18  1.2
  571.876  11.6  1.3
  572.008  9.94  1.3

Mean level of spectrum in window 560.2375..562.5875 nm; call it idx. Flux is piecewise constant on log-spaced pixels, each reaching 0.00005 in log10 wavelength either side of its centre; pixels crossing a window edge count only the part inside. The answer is 11.1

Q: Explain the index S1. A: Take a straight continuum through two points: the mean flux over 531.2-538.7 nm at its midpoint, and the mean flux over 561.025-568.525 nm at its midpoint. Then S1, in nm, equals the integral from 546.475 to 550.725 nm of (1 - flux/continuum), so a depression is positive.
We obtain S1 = -0.23 nm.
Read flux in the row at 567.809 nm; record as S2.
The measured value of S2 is 9.1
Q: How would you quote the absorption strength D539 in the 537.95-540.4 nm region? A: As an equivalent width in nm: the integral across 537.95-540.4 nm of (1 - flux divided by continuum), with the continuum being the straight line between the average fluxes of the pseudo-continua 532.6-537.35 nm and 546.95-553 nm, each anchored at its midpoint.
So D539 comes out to 0.10 nm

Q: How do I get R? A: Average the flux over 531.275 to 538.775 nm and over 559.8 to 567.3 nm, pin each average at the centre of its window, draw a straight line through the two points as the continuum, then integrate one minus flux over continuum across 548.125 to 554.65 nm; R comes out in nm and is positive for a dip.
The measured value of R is -0.290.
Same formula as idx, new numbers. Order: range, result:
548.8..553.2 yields 12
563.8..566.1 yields 11.1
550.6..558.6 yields 11.8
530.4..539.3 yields 11.8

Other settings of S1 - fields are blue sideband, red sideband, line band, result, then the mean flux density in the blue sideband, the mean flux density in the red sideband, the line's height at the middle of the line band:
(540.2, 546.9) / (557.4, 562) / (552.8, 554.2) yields -0.03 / 11.7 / 11.4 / 11.5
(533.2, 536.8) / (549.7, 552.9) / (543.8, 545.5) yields 0.10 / 12.1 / 12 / 12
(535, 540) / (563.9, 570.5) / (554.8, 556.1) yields -0.11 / 11.7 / 11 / 11.3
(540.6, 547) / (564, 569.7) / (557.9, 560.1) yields -0.10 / 11.7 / 10.8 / 11.1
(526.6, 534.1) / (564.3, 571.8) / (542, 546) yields -0.08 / 11.6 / 10.8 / 11.4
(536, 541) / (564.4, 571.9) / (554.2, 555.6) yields -0.07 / 11.8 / 10.8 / 11.3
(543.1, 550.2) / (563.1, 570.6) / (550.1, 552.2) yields -0.04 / 11.9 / 11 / 11.7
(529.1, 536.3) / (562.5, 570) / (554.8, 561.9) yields -0.25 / 11.8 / 10.9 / 11.1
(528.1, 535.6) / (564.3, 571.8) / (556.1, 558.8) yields -0.11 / 11.8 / 10.8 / 11.1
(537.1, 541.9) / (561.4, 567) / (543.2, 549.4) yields -0.18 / 11.7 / 11.1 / 11.5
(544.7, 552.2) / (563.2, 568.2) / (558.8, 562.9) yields 0.11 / 12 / 11.1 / 11.3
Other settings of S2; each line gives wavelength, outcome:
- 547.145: 11.7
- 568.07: 10.9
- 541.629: 11.5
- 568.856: 10.1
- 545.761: 11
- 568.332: 8.6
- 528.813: 12.4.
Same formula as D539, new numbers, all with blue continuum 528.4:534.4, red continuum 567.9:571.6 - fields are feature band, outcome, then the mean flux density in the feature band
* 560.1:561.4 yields -0.013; 11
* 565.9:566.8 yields -0.036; 11.2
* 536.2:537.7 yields -0.026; 11.8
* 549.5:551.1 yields -0.108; 12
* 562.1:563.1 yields 0.038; 10.5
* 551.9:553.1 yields -0.120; 12.3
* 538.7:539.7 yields -0.012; 11.7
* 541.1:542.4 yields 0.011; 11.4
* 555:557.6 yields -0.186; 11.9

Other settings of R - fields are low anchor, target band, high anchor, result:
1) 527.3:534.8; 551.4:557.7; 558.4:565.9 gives -0.29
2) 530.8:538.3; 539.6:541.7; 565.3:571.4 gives -0.01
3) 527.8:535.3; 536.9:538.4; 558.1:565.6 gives 0.00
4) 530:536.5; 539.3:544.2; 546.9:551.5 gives 0.11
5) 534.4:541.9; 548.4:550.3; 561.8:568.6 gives -0.14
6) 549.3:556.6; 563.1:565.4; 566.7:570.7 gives -0.05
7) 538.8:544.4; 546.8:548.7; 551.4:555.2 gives -0.04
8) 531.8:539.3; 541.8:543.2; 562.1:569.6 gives 0.00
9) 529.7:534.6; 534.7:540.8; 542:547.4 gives -0.02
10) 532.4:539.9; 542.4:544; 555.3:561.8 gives 0.02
